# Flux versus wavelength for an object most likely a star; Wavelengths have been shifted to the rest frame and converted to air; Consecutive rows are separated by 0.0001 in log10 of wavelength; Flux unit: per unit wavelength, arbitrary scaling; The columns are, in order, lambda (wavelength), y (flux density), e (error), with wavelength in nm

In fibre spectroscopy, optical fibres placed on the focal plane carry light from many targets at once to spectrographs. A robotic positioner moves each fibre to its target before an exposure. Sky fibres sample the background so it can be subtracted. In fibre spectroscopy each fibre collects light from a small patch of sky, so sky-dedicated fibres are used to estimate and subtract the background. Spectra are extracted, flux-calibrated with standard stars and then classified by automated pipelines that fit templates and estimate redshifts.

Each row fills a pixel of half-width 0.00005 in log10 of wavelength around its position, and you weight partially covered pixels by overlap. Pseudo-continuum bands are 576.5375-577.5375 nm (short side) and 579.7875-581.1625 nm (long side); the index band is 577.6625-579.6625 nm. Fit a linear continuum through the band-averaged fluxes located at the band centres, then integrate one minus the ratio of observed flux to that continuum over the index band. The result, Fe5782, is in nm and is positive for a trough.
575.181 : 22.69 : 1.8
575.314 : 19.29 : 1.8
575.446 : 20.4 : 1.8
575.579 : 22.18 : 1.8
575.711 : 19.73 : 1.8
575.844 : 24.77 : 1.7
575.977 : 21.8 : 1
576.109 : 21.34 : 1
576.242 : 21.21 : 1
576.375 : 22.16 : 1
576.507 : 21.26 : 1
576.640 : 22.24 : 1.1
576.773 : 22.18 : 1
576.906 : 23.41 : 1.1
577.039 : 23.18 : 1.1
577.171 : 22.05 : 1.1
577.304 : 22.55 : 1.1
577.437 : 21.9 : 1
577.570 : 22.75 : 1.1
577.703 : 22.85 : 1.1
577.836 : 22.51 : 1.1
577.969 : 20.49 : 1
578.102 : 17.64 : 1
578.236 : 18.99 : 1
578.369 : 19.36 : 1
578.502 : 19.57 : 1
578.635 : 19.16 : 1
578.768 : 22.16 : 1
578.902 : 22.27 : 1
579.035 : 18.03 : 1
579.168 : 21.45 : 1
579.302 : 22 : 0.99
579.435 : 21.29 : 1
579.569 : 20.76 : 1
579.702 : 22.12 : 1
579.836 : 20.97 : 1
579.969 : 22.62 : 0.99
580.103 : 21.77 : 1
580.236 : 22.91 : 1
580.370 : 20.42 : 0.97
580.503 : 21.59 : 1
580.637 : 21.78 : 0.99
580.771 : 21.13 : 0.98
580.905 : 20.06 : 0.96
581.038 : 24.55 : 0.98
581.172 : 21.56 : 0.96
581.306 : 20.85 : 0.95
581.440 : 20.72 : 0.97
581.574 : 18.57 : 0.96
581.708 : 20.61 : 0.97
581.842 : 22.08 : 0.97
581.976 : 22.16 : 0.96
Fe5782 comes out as 0.14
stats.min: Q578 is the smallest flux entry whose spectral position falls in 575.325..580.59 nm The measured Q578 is 17.64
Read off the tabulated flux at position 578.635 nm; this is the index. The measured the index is 19.16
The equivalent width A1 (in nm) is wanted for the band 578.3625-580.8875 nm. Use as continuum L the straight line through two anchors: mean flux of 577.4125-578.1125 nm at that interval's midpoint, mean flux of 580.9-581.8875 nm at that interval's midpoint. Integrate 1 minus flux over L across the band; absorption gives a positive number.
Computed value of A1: 0.03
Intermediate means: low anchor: 21.6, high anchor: 21.2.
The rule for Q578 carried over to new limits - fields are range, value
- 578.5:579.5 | 18.03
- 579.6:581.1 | 20.06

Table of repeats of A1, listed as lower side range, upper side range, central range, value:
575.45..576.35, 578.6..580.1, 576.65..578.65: 0.02 nm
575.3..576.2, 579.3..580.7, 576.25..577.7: -0.06 nm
